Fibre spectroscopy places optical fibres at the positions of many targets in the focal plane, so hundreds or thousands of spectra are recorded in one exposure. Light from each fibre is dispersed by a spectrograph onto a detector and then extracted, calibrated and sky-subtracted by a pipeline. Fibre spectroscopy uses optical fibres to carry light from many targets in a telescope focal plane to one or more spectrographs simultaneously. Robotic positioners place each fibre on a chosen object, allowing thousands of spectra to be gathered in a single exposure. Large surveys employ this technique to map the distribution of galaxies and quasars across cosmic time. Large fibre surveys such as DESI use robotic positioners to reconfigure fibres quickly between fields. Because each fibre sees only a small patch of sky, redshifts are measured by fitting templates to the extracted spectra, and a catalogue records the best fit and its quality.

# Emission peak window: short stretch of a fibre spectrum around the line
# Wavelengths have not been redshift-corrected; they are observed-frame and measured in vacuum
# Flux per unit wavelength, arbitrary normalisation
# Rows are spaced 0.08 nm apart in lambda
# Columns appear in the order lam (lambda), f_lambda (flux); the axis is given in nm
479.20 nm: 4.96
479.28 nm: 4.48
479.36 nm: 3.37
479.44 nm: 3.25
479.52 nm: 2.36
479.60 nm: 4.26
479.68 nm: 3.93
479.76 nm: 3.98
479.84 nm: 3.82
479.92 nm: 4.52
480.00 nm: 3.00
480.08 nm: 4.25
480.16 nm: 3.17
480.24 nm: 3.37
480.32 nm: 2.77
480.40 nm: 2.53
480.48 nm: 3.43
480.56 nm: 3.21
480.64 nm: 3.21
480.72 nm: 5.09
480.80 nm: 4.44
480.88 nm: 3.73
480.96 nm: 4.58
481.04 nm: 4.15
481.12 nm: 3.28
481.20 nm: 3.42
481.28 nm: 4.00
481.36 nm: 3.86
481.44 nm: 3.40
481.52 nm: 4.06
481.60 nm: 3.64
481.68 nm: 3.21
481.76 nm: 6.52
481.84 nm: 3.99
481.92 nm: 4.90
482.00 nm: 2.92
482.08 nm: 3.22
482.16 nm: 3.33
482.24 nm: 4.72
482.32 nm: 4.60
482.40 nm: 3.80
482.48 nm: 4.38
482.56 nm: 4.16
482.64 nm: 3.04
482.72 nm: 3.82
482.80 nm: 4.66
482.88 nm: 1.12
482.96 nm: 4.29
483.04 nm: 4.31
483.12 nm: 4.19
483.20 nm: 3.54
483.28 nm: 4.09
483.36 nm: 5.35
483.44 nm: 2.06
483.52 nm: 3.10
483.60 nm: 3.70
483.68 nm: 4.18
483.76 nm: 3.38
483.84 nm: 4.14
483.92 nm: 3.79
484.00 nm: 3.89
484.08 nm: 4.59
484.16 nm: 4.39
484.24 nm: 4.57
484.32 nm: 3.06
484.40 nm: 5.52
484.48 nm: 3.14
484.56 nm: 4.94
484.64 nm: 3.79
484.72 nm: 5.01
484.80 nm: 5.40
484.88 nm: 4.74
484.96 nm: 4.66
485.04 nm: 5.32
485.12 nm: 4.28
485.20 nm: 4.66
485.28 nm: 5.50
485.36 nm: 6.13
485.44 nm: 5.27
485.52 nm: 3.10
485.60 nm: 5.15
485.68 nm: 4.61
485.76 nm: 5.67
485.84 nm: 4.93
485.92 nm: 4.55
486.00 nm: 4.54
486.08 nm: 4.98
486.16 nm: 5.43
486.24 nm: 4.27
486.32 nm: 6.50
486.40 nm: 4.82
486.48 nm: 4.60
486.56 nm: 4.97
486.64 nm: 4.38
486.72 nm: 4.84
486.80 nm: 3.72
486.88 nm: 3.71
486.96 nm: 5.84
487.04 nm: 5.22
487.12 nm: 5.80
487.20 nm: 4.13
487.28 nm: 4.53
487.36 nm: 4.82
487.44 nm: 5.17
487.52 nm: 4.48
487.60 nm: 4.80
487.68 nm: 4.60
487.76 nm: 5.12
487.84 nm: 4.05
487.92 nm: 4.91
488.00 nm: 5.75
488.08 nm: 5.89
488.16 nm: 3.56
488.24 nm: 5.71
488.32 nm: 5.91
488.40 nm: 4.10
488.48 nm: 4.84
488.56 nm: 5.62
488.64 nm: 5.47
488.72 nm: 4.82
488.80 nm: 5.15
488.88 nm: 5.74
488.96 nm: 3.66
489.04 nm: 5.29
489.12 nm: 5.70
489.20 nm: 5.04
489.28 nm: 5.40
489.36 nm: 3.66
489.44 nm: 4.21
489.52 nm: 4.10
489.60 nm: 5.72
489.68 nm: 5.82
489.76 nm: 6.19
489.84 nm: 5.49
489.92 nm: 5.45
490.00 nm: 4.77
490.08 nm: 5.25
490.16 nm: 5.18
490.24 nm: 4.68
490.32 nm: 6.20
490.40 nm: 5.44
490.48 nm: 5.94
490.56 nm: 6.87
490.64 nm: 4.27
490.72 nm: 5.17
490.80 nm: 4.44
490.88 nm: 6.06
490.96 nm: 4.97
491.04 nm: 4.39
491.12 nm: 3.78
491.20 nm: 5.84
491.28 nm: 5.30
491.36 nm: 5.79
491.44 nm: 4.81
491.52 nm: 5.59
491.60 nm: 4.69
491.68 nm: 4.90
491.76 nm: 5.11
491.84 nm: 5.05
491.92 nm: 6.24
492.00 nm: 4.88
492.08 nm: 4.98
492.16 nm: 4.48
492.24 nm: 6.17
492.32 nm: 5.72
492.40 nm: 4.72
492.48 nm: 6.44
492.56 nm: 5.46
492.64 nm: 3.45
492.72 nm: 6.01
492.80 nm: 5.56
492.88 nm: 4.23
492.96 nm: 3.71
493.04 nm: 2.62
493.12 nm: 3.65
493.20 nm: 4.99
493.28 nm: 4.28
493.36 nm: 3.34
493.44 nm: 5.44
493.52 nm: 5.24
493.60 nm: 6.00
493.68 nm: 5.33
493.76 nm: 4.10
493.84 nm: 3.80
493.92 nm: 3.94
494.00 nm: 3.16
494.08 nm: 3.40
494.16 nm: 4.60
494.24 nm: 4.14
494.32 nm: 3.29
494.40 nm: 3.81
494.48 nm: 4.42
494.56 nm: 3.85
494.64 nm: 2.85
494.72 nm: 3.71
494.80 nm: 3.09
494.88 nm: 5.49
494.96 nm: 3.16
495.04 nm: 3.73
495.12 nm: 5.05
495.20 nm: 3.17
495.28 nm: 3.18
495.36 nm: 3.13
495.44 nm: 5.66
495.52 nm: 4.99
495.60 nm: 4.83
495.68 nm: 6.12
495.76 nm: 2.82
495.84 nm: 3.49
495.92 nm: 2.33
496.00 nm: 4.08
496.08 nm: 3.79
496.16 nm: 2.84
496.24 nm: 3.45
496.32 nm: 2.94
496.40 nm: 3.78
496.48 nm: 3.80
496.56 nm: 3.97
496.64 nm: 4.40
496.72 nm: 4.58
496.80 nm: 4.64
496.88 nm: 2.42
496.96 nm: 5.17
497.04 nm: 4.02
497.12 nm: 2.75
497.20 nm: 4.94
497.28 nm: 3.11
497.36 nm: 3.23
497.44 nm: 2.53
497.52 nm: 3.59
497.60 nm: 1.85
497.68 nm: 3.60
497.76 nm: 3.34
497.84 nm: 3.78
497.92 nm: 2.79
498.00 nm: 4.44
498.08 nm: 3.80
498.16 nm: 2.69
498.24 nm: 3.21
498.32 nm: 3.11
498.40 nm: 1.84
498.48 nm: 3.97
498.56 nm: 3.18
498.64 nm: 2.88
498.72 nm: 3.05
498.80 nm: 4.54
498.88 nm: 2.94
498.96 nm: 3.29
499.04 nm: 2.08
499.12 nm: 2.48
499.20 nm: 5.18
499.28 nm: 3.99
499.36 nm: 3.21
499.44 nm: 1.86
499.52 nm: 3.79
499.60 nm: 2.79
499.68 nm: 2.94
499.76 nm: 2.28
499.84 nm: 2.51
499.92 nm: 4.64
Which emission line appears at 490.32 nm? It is C III]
